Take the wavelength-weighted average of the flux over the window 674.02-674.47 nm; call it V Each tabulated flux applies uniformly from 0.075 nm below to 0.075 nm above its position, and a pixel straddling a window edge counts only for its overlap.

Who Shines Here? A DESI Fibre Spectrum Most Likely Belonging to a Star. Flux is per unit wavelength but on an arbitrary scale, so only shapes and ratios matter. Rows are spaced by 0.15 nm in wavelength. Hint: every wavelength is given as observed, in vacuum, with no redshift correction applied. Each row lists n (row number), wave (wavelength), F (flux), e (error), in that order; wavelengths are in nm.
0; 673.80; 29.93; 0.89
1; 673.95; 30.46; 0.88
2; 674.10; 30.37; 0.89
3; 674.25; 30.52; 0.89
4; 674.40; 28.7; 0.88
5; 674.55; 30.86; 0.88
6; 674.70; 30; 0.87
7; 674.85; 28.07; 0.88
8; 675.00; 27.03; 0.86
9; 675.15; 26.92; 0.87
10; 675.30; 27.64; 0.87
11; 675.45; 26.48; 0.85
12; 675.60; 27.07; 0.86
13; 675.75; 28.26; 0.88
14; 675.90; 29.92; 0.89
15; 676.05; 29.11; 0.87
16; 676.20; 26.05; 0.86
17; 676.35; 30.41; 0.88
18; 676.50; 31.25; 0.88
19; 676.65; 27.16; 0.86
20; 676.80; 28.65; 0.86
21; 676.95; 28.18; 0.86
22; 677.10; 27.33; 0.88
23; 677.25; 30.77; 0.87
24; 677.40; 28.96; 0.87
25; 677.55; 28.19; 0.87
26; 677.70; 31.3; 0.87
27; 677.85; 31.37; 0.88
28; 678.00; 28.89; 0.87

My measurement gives 29.9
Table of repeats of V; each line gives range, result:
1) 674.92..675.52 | 27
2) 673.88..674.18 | 30.4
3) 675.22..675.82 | 27.4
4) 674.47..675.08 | 29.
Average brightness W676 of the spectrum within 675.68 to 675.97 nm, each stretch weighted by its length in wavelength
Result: 29.1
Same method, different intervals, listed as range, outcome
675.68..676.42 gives 28.7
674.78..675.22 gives 27.3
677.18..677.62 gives 29.3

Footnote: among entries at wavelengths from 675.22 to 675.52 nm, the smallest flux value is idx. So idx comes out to 26.48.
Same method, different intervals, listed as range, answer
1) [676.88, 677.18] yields 27.33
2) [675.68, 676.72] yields 26.05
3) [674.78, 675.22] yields 26.92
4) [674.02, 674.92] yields 28.07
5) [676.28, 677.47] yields 27.16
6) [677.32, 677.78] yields 28.19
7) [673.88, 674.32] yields 30.37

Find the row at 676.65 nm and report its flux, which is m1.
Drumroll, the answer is 27.16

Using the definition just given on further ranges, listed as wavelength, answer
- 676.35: 30.41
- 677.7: 31.3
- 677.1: 27.33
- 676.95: 28.18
